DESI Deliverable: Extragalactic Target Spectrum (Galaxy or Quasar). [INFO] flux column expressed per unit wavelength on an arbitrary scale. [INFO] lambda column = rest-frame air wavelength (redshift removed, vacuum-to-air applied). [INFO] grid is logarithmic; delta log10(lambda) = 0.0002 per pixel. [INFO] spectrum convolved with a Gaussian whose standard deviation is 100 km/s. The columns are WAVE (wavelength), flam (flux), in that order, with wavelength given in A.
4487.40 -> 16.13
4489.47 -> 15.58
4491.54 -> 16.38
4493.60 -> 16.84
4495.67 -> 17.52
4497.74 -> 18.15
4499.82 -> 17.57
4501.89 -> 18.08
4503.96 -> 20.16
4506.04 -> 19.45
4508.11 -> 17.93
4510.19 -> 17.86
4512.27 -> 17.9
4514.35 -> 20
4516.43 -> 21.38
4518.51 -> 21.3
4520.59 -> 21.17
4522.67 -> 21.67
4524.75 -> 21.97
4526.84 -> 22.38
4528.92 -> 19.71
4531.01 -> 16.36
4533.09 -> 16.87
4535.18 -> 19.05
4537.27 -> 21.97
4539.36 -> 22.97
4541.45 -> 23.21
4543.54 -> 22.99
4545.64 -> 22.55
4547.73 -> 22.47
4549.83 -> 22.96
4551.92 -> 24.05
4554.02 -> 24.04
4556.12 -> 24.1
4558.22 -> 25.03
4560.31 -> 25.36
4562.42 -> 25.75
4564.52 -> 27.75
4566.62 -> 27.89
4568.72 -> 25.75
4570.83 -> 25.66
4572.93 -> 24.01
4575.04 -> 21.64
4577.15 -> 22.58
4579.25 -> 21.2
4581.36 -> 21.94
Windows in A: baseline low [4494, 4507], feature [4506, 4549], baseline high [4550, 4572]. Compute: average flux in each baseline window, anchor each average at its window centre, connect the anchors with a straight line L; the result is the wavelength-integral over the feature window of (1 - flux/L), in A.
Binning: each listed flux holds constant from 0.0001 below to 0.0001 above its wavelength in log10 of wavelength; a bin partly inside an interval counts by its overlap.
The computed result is 1.9 A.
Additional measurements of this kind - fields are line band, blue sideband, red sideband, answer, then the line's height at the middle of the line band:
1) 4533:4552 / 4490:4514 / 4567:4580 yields -0.7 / 21.3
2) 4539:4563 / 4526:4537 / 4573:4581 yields -4.0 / 20.3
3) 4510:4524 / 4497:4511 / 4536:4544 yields -0.3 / 20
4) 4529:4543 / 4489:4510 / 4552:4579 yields 1.0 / 21.7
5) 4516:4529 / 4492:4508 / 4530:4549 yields -1.1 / 19.8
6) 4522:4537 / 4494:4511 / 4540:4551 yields 0.9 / 21.2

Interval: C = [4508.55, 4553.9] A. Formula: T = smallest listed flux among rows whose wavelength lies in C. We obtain 16.36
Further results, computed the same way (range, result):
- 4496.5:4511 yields 17.57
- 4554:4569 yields 24.04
